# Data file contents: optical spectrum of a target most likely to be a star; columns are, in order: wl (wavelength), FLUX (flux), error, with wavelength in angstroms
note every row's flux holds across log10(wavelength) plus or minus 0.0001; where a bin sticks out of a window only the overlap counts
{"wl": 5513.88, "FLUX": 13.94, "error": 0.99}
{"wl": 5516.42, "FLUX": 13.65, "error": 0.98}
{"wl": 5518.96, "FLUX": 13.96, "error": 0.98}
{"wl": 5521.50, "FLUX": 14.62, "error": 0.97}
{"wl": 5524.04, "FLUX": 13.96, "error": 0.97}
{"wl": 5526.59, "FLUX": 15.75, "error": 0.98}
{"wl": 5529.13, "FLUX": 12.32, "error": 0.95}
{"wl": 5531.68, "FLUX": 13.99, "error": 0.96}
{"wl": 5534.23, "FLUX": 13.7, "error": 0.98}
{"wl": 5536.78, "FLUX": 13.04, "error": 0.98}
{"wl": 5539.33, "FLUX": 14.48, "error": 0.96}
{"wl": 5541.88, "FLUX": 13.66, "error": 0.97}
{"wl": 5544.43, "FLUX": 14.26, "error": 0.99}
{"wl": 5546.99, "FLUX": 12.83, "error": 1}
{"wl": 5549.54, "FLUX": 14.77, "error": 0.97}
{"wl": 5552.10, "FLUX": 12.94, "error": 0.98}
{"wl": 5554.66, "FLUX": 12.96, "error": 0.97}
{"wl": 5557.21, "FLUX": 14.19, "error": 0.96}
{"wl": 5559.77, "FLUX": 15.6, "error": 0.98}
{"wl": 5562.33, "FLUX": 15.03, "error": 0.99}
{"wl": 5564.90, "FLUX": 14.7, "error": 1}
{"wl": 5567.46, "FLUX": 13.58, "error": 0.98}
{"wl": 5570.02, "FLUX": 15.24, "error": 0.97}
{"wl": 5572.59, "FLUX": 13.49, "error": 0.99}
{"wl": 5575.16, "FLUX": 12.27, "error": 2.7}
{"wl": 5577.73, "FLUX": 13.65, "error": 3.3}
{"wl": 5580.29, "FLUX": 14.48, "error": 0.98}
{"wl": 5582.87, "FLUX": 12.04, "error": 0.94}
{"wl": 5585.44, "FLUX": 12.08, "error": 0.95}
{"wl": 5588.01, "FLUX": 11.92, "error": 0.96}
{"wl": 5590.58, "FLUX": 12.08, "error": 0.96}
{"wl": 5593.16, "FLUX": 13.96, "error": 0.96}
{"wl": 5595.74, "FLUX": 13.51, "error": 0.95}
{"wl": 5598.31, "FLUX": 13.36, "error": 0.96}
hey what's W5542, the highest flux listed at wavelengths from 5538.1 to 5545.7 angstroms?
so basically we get 14.48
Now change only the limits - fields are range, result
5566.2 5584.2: 15.24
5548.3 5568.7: 15.6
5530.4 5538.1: 13.99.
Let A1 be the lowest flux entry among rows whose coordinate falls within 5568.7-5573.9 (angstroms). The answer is 13.49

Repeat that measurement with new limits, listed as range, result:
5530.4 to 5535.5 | 13.7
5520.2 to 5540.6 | 12.32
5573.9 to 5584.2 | 12.04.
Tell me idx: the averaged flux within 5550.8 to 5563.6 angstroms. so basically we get 14.1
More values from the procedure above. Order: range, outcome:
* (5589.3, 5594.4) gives 13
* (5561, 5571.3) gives 14.6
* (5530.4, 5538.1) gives 13.6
